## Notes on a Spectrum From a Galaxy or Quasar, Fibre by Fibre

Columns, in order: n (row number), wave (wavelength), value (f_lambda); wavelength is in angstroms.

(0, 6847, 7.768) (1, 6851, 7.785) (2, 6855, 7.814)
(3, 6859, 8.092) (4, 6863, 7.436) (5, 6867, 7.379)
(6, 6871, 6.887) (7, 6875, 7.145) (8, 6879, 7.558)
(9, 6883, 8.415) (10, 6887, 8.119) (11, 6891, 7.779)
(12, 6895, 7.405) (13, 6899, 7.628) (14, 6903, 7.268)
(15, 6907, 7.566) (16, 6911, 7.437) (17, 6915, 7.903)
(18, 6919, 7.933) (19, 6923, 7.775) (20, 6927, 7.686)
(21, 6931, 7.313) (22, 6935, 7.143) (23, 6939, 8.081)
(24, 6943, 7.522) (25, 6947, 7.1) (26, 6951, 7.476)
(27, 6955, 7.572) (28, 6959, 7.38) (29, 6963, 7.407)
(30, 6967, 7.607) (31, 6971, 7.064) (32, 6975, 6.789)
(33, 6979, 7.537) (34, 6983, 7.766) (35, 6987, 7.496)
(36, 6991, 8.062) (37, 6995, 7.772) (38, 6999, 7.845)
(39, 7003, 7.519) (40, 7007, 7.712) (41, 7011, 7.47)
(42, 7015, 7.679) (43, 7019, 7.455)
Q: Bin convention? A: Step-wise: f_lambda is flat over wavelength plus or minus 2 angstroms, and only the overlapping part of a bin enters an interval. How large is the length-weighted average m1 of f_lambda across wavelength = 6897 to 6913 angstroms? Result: 7.47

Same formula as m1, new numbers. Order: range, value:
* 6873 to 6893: 7.8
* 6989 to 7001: 7.89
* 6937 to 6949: 7.57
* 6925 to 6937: 7.38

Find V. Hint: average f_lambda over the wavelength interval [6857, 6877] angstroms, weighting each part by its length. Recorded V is 7.39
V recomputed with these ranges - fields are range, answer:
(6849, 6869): 7.7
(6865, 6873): 7.13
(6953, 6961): 7.48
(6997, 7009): 7.69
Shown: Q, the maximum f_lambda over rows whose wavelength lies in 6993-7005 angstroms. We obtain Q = 7.845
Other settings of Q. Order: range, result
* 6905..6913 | 7.566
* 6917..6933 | 7.933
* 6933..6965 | 8.081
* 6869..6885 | 8.415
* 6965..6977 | 7.607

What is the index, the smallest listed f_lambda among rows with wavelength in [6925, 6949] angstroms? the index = 7.1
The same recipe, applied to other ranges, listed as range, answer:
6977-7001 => 7.496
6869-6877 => 6.887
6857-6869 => 7.379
